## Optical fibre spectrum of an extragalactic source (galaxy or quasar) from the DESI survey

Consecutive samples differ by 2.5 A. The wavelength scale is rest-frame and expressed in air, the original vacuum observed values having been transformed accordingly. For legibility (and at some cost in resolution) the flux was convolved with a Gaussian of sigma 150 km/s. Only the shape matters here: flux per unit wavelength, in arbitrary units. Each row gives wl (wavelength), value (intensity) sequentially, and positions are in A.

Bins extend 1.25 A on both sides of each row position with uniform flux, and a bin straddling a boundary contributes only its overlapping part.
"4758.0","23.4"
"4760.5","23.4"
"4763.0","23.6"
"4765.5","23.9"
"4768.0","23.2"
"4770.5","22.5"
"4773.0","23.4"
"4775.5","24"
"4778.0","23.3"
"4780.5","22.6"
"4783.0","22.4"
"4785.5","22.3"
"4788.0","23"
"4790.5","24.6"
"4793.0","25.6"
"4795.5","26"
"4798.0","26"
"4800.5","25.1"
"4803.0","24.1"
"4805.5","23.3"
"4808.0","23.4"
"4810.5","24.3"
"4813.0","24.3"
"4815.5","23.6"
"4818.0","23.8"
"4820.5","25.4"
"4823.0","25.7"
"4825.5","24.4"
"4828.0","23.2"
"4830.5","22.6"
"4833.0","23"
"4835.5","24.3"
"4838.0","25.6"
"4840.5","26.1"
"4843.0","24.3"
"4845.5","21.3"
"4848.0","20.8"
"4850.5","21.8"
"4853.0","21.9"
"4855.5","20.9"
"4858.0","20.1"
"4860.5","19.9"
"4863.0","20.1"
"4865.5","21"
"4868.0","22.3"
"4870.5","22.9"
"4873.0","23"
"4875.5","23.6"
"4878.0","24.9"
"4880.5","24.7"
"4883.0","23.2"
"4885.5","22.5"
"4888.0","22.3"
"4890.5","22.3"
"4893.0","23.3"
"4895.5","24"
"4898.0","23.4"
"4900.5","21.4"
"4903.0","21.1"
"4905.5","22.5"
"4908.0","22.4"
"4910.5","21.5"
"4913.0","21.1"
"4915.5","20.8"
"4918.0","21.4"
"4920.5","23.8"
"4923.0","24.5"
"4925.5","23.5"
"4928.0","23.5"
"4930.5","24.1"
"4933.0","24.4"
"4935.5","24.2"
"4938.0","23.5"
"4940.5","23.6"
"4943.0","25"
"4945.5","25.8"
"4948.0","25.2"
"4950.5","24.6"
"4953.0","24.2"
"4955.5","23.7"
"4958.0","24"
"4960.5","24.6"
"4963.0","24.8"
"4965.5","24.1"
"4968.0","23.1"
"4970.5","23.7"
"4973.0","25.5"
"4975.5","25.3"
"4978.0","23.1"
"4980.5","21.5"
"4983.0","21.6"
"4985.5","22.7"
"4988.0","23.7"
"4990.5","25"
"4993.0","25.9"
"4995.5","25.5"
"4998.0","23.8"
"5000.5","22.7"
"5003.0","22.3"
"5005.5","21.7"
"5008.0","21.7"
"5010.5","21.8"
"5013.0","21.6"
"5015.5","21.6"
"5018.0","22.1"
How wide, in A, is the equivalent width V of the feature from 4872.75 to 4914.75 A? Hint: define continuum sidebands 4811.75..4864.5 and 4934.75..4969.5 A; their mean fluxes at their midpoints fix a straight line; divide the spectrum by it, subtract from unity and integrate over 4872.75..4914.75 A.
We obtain 1.6 A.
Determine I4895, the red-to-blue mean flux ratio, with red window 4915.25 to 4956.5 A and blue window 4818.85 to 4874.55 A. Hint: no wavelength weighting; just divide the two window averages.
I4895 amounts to 1.05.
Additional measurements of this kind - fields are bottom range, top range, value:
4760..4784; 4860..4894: 0.97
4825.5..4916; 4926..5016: 1.05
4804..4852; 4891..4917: 0.93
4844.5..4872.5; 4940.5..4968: 1.15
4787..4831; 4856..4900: 0.92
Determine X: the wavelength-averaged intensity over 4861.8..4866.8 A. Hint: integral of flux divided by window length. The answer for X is 20.6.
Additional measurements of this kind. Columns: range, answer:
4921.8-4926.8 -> 24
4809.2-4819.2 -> 24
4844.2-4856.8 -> 21.3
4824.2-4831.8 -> 23.4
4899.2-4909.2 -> 21.9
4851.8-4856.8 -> 21.4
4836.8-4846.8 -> 24.3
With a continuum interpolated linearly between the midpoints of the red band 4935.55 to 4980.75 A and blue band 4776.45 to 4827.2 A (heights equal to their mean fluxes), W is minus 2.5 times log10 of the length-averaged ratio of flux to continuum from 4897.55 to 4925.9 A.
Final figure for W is 0.09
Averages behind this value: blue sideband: 24.2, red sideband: 24.2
